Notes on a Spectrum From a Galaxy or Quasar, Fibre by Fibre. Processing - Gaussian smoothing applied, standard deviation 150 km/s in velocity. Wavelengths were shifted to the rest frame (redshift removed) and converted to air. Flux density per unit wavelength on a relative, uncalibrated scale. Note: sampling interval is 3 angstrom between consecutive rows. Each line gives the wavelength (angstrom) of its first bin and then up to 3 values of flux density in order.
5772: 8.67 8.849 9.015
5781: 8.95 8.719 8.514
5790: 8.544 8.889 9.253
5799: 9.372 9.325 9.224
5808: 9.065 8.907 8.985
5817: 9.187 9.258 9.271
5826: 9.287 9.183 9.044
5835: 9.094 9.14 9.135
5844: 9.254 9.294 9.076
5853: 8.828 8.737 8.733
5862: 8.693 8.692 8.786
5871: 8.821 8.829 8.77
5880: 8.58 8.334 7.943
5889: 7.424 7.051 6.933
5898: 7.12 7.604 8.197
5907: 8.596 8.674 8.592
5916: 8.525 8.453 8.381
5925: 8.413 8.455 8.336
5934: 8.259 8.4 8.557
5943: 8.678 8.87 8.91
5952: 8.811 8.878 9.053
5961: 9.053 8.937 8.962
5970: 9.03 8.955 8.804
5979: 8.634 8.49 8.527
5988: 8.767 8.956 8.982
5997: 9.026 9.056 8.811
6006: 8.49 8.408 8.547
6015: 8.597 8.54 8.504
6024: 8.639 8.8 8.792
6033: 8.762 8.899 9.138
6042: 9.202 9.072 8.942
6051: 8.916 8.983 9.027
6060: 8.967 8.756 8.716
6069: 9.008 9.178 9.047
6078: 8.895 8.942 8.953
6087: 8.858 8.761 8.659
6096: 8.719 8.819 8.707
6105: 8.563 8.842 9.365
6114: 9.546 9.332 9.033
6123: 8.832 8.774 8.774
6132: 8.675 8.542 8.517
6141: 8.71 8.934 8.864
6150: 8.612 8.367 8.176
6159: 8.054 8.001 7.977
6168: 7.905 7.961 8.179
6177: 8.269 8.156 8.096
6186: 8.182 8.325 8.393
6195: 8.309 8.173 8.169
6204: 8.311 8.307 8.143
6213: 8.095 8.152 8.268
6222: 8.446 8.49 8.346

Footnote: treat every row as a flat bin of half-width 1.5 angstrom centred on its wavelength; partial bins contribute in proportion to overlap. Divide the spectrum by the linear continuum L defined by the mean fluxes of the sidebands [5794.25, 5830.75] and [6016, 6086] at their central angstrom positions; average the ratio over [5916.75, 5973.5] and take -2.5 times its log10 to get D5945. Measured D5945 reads 0.04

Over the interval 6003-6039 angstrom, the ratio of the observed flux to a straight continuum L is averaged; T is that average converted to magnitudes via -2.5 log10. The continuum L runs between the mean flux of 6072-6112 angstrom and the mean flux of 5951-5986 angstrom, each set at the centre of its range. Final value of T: 0.02 mag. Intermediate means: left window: 8.85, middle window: 8.66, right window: 8.86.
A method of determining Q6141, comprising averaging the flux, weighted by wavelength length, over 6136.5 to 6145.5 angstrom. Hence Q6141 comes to 8.72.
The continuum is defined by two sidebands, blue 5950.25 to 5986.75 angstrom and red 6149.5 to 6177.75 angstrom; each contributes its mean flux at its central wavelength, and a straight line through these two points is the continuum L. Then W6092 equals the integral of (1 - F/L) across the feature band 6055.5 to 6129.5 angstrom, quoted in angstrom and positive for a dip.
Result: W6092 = -4.7 angstrom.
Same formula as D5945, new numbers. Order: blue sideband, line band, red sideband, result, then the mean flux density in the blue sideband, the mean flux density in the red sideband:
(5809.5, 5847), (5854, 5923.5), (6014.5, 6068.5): 0.098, 9.15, 8.85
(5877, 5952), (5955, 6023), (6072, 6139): -0.036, 8.24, 8.88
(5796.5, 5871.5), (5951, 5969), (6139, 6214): -0.023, 9.06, 8.27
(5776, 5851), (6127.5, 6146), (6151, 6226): -0.048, 9.08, 8.2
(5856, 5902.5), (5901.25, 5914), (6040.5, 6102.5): -0.018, 8.17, 8.91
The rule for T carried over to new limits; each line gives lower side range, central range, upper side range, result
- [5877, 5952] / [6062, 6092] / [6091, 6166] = -0.04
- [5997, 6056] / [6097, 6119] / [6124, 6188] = -0.06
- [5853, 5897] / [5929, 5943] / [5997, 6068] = 0.01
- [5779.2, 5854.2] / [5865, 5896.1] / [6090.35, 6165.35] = 0.10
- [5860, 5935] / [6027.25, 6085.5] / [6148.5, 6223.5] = -0.09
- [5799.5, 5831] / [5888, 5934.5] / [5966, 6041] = 0.11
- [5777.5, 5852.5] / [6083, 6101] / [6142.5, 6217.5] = -0.04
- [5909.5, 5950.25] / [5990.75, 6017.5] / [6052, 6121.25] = 0.00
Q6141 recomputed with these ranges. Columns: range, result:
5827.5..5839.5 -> 9.12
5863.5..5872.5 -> 8.77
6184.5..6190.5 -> 8.25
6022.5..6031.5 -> 8.74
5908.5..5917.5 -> 8.6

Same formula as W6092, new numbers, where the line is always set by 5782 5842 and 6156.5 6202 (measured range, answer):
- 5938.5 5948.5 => 0.0 angstrom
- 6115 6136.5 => -1.5 angstrom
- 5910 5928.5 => 0.7 angstrom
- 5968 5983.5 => -0.2 angstrom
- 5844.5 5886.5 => 0.8 angstrom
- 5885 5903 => 3.1 angstrom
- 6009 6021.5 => 0.0 angstrom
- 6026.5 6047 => -1.1 angstrom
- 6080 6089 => -0.6 angstrom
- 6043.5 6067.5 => -1.3 angstrom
